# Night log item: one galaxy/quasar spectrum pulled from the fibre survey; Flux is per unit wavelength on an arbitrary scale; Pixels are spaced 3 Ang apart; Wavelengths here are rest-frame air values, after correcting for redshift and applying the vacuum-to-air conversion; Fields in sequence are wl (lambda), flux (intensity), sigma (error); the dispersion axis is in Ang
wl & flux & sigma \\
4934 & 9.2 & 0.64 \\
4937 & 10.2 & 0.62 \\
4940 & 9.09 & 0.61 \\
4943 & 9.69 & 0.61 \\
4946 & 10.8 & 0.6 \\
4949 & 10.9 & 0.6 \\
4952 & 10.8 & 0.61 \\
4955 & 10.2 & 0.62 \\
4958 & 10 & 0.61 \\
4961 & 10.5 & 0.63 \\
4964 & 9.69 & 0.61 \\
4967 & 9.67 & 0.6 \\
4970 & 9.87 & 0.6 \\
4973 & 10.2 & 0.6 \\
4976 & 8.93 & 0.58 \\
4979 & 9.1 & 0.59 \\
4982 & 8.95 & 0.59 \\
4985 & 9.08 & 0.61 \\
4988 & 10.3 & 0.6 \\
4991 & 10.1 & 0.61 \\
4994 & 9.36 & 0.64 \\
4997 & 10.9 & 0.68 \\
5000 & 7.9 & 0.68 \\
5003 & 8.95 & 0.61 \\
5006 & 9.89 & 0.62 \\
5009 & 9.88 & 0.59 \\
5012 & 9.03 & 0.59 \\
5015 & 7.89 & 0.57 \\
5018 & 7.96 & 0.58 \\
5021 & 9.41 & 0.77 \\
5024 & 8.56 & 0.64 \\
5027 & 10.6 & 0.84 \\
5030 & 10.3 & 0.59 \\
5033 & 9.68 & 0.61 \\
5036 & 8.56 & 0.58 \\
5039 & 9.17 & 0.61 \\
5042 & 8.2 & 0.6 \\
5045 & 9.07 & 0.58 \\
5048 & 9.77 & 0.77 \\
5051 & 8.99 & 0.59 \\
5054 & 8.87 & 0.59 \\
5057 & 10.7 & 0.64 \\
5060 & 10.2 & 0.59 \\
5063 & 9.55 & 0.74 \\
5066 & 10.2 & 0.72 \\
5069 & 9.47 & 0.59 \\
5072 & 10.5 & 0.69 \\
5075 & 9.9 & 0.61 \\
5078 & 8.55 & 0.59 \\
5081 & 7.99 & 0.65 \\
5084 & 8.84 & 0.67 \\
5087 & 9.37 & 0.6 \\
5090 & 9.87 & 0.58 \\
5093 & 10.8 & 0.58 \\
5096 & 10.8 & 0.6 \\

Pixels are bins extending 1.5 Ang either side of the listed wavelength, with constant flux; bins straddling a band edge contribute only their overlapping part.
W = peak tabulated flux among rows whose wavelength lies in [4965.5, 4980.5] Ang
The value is 10.2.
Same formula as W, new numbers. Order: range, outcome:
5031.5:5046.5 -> 9.68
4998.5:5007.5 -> 9.89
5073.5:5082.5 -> 9.9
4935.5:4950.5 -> 10.9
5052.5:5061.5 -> 10.7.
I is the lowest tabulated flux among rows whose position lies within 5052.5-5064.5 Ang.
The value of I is 8.87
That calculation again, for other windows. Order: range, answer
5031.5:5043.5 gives 8.2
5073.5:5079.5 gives 8.55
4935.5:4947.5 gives 9.09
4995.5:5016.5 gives 7.89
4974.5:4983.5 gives 8.93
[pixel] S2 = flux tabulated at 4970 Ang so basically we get 9.87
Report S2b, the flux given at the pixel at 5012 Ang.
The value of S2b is 9.03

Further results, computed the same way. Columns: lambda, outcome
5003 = 8.95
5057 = 10.7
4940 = 9.09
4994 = 9.36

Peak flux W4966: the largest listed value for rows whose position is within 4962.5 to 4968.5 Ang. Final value 9.69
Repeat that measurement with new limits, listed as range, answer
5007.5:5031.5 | 10.6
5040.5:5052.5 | 9.77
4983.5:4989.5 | 10.3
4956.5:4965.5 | 10.5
